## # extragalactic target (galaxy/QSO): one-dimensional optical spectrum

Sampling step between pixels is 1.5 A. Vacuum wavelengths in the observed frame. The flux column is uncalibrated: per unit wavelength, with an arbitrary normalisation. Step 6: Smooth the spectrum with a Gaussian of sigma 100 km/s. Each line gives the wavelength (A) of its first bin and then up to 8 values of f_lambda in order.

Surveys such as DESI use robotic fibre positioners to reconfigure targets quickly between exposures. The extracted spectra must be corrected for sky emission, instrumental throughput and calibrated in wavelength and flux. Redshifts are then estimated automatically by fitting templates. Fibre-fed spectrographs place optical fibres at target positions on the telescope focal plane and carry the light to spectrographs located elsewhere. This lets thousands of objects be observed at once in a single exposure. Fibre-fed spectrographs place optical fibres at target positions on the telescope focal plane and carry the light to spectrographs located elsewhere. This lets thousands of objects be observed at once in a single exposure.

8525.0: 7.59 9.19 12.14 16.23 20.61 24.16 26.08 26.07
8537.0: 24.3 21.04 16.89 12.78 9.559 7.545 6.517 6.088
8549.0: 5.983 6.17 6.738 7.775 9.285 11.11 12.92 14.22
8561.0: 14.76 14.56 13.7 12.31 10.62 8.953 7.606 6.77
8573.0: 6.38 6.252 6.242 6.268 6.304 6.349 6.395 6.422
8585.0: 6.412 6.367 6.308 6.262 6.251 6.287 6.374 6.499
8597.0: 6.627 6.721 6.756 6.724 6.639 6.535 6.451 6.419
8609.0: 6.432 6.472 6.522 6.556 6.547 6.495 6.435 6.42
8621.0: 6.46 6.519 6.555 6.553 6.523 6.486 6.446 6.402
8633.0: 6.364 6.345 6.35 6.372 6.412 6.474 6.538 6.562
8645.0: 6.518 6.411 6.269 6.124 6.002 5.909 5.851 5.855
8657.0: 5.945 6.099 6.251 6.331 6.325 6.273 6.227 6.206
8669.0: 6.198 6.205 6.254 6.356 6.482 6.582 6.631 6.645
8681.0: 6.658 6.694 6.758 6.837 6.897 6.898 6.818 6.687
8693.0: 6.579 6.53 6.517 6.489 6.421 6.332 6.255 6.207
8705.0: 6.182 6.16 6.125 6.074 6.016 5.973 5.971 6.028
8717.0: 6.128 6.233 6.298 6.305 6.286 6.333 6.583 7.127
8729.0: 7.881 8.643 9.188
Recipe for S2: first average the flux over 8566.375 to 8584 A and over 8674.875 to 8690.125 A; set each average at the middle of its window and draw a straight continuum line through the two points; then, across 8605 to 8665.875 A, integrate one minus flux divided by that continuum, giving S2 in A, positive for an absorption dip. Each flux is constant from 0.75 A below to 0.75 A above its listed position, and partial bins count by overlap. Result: 4.5 A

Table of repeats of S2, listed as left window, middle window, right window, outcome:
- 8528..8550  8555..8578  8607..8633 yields 4.6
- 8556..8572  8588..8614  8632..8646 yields 7.4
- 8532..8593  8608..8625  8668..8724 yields 4.5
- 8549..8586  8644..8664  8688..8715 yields 3.0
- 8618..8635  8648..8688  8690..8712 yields 0.4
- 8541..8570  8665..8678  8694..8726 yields 1.5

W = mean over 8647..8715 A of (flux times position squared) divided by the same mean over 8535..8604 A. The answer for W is 0.70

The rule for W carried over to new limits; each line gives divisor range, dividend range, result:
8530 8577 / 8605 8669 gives 0.52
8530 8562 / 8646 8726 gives 0.47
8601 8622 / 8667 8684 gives 1.01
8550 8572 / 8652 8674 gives 0.59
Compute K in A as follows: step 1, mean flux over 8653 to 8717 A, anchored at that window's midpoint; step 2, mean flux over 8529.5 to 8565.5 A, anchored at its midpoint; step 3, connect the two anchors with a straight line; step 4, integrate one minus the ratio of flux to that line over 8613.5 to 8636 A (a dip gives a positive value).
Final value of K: 7.4 A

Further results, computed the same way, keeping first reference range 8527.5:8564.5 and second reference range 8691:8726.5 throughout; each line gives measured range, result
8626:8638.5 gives 4.4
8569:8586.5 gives 8.3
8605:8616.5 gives 4.6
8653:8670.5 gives 4.8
